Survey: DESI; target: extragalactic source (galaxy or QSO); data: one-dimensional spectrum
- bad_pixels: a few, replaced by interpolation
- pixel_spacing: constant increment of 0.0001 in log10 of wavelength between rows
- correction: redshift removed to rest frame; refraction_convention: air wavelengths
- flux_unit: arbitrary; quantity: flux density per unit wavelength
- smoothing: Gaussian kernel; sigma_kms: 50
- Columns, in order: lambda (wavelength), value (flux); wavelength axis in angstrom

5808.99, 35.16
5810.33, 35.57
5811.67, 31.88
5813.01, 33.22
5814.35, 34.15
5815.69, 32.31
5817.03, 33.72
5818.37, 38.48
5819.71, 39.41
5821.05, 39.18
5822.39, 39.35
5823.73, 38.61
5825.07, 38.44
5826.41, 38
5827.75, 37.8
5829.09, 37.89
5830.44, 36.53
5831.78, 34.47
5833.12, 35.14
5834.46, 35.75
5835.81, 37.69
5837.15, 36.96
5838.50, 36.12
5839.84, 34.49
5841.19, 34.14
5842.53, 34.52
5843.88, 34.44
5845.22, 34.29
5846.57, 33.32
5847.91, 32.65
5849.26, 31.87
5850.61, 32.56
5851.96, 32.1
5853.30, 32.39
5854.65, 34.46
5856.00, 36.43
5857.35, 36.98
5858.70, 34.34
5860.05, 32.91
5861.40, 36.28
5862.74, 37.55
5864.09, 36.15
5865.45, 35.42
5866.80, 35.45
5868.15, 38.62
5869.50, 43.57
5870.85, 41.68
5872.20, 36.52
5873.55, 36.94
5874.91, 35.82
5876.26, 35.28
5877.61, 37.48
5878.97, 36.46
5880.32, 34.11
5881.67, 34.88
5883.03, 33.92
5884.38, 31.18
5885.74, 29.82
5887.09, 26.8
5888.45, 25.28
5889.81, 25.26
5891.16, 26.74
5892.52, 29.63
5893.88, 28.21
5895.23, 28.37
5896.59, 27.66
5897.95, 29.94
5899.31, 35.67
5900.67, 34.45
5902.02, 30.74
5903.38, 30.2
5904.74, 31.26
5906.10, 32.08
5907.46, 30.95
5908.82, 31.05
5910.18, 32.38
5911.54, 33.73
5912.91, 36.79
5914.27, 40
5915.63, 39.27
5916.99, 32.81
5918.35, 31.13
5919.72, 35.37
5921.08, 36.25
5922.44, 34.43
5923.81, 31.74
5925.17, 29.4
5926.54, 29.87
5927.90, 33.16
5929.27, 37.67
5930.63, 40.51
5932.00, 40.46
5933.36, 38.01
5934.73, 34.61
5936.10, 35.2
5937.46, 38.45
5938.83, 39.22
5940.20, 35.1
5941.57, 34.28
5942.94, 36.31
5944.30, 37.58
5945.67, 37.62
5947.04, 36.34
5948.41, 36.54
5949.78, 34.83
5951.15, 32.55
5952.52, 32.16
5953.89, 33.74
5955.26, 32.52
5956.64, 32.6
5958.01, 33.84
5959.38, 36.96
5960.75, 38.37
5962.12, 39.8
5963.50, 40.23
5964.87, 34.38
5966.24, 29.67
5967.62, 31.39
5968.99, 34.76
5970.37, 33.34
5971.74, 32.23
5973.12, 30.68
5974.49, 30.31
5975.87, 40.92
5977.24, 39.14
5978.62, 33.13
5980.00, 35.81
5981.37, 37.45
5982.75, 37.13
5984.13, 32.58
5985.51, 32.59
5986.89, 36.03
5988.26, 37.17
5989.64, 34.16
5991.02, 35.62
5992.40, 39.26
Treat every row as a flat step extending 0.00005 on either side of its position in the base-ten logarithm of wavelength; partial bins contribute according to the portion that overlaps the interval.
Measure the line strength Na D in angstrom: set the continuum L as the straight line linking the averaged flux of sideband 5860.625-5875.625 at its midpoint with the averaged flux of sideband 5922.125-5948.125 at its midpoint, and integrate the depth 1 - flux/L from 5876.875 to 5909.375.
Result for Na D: 5.3 angstrom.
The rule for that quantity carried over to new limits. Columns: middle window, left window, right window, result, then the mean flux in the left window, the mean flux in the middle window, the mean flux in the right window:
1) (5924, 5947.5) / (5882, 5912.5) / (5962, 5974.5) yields -2.9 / 30.3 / 36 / 33.6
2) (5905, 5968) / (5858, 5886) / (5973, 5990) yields 1.1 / 36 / 35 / 35.3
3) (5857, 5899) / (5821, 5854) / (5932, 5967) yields 2.4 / 35.5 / 33.5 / 35.7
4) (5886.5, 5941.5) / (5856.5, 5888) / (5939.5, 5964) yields 3.9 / 35.5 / 33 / 35.6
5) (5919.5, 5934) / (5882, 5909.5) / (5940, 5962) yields -1.0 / 30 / 35.2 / 35.2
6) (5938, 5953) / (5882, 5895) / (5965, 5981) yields -1.7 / 28.7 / 35.8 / 33.9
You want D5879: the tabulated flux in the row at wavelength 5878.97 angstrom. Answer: 36.46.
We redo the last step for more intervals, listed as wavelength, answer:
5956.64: 32.6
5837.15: 36.96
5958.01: 33.84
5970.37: 33.34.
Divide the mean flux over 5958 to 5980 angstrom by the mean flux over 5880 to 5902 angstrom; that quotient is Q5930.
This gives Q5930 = 1.2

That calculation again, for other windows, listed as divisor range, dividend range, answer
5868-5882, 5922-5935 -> 0.94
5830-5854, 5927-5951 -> 1.07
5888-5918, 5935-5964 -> 1.14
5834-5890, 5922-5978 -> 1.01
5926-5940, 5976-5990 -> 0.97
